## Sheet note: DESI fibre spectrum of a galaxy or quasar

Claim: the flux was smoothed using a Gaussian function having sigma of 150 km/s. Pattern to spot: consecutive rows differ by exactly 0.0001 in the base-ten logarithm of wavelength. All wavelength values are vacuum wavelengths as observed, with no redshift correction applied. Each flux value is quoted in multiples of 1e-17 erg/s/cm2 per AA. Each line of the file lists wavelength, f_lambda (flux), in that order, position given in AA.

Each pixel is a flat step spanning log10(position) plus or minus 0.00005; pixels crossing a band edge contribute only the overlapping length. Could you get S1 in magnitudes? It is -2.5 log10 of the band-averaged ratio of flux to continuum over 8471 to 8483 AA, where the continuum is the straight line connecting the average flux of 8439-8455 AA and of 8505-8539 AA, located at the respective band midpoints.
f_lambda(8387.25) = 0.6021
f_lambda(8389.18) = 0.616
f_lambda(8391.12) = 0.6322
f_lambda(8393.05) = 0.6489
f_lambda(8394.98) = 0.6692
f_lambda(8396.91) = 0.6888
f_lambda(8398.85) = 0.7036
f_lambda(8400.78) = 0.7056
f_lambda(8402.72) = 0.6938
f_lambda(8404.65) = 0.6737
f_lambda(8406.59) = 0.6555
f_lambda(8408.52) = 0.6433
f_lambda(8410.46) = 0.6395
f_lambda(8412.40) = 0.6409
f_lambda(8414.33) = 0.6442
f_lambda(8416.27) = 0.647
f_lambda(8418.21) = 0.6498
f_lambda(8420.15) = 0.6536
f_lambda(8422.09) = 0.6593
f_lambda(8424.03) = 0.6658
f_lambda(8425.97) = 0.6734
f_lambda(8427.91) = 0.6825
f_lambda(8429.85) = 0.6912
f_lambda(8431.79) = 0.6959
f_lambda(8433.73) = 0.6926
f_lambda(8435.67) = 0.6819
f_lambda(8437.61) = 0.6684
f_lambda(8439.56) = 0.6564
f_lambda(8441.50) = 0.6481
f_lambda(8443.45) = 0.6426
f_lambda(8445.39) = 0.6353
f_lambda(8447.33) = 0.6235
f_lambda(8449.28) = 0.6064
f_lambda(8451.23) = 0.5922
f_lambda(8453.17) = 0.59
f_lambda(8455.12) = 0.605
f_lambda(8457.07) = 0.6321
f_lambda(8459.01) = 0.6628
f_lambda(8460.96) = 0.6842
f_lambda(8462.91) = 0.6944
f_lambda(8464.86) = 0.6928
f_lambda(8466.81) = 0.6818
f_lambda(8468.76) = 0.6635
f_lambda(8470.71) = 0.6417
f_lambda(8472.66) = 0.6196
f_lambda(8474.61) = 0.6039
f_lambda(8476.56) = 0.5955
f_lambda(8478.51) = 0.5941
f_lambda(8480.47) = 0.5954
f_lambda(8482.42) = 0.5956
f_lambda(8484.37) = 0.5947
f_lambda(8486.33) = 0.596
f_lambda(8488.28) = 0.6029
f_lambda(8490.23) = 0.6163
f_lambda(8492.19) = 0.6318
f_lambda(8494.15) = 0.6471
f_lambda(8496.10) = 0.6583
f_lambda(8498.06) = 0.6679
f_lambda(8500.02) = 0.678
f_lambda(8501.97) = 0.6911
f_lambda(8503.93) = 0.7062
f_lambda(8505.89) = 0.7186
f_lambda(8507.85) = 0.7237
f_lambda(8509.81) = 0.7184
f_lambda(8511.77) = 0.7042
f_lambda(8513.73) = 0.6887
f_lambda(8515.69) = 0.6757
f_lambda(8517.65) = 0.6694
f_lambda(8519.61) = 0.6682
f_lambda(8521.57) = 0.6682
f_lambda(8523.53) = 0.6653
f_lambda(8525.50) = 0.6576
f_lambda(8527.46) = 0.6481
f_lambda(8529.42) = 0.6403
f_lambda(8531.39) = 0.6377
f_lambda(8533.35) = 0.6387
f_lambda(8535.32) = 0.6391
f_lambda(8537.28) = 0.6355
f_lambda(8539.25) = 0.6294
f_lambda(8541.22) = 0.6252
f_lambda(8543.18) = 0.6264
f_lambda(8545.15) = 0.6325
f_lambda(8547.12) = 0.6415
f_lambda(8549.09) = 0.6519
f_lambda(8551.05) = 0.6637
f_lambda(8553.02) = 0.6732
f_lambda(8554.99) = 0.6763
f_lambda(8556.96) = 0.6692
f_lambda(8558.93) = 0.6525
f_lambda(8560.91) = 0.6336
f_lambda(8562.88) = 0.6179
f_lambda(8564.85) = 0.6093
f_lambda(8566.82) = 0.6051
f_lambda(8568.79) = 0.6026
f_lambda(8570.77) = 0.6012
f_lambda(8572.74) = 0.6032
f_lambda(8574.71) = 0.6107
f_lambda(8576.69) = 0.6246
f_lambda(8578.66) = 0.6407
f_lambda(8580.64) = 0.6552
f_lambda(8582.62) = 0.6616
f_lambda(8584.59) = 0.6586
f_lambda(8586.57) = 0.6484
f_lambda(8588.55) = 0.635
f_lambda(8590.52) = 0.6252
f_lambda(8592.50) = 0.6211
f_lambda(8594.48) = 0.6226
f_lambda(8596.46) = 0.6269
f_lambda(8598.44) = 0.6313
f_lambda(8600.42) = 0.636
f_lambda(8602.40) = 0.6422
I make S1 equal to 0.07 mag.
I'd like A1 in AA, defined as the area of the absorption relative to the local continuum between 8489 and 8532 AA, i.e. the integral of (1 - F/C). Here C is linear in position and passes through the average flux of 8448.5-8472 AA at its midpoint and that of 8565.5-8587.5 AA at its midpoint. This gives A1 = -2.28 AA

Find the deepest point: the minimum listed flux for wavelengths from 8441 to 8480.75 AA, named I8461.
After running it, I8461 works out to 0.59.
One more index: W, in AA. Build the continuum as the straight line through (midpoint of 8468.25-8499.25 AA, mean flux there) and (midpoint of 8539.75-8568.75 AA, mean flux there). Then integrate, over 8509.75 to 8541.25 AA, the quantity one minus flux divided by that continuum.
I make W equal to -1.35 AA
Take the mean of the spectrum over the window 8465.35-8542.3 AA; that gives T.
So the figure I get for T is 0.65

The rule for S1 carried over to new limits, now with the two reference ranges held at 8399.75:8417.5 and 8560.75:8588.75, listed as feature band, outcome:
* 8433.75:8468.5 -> 0.01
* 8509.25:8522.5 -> -0.07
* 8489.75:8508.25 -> -0.05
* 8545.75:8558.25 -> -0.05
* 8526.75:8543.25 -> 0.00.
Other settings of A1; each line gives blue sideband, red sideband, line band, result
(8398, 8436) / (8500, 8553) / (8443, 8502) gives 3.1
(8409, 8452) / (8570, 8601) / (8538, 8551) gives 0.0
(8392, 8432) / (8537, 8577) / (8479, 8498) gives 0.9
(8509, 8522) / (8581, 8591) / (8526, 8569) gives 1.8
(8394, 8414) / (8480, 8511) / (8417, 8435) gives -0.2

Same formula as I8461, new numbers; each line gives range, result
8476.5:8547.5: 0.5941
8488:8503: 0.6029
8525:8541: 0.6294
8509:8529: 0.6481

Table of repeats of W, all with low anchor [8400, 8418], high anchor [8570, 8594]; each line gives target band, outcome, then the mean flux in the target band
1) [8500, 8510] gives -0.98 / 0.708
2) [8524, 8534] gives -0.08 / 0.646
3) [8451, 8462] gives 0.36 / 0.631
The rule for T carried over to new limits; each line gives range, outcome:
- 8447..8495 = 0.626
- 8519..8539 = 0.649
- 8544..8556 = 0.656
